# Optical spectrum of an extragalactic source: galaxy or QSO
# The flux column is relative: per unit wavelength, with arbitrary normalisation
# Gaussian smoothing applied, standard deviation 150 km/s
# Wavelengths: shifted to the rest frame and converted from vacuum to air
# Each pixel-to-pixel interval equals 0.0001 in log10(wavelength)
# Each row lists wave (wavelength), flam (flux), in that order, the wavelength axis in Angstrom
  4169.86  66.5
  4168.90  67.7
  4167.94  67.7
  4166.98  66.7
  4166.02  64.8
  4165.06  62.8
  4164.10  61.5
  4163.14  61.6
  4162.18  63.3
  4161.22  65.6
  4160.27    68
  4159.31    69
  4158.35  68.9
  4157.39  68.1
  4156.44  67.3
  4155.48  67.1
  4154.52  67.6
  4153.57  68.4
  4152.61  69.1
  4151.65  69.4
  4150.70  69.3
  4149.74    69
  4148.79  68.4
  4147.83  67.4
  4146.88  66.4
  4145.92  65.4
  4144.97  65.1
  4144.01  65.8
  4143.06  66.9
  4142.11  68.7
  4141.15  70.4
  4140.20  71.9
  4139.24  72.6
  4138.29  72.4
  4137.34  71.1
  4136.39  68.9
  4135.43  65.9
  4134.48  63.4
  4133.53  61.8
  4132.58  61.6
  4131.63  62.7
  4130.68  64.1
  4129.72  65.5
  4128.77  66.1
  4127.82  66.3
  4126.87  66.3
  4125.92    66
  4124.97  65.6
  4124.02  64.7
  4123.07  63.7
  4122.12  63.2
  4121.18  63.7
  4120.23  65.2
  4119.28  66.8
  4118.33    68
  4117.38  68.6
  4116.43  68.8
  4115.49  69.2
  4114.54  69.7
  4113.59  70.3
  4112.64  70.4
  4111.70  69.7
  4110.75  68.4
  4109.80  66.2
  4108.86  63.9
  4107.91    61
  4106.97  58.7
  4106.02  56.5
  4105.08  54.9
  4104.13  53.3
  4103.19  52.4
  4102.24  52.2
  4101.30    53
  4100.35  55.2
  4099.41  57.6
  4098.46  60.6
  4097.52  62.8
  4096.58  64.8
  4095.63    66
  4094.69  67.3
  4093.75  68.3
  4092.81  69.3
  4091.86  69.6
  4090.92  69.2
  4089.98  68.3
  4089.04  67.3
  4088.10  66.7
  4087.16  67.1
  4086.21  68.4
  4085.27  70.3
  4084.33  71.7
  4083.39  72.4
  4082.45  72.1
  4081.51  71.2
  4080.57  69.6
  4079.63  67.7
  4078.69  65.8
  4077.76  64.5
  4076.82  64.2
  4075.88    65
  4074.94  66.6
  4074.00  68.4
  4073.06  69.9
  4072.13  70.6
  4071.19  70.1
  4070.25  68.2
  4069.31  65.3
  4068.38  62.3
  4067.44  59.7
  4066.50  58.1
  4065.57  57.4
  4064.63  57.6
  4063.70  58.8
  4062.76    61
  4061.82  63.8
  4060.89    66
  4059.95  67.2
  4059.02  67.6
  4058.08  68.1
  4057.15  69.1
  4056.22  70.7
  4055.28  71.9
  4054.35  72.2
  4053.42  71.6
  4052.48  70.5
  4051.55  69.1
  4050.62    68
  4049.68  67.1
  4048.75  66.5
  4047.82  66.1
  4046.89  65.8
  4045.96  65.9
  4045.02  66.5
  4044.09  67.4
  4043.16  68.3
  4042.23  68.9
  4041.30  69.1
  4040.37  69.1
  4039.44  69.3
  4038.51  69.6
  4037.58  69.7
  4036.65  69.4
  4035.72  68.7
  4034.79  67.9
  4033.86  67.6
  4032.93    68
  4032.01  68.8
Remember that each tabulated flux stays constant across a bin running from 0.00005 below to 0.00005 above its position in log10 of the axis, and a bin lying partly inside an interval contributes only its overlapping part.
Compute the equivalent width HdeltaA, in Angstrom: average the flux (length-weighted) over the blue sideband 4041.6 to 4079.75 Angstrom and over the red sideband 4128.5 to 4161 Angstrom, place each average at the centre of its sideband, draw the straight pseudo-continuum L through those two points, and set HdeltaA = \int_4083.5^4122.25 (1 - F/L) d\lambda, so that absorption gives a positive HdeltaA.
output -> 1.3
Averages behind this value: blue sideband 66.3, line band 64.6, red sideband 67.5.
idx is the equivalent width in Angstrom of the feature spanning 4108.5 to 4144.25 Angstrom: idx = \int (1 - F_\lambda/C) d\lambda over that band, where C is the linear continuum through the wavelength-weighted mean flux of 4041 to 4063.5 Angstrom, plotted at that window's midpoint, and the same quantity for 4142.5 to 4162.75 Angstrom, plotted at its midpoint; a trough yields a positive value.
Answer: 0.3 Angstrom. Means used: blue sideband 67.7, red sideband 67.4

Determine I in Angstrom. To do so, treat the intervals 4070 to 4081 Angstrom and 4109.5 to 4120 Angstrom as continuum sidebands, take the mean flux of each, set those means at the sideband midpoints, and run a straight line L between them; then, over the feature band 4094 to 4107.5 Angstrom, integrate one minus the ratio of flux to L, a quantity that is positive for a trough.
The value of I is 1.9 Angstrom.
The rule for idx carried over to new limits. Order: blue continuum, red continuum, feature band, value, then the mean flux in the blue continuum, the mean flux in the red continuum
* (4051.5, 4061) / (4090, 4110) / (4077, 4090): -0.9 Angstrom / 69.6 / 61.2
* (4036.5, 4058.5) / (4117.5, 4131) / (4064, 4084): 0.5 Angstrom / 68.8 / 65.4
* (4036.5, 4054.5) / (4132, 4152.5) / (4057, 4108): 2.8 Angstrom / 68.4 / 67.7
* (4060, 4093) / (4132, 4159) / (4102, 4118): 0.9 Angstrom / 66.4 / 67.8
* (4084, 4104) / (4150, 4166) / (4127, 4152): -0.5 Angstrom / 63.9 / 66.6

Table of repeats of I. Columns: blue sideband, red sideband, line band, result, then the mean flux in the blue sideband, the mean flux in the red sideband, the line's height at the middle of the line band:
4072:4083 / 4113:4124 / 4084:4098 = 0.0 Angstrom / 68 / 67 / 67.6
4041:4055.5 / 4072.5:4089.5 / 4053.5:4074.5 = 0.8 Angstrom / 68.4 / 68.3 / 68.3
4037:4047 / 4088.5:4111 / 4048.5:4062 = -0.4 Angstrom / 68.2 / 61.9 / 66.8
